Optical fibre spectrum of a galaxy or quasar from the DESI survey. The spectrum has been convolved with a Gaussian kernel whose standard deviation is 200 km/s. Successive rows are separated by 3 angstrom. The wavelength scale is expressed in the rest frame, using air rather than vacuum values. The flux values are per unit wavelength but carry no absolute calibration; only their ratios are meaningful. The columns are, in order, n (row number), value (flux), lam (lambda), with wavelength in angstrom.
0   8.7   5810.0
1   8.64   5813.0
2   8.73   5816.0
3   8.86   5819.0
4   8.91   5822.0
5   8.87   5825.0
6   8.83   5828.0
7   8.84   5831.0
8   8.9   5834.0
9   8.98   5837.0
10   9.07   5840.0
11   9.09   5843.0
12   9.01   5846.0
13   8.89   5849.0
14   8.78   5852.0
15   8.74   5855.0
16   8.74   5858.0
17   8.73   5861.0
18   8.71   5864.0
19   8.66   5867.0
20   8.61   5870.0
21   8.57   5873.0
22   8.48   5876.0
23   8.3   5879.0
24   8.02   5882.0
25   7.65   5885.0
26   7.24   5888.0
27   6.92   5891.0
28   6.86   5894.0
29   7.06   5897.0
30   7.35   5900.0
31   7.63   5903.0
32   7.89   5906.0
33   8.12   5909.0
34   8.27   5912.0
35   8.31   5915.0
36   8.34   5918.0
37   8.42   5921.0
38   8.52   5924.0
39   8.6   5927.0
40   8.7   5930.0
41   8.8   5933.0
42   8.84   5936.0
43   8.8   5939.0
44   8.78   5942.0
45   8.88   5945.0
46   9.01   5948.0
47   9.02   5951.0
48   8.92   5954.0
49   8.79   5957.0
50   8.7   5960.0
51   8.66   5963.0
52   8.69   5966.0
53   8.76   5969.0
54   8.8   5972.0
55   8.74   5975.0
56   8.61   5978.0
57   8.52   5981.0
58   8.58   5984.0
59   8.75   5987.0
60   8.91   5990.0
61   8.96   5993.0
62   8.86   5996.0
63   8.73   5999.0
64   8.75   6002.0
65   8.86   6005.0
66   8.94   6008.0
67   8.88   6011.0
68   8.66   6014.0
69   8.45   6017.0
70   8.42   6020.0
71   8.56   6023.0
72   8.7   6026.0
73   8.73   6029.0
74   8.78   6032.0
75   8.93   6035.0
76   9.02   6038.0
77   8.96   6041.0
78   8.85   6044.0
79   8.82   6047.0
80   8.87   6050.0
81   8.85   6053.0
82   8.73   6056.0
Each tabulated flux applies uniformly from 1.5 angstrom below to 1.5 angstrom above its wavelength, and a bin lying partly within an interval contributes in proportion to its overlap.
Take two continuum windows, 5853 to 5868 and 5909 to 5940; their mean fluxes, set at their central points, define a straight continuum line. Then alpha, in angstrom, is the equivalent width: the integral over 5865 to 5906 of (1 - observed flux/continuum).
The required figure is 4.0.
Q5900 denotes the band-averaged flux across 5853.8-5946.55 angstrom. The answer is 8.24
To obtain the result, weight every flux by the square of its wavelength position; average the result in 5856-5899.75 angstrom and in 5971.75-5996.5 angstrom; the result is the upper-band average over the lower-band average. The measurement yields 1.1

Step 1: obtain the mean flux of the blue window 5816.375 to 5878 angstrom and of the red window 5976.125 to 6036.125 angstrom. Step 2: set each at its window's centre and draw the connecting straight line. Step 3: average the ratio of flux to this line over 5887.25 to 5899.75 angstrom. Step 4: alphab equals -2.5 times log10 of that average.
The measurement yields 0.240 mag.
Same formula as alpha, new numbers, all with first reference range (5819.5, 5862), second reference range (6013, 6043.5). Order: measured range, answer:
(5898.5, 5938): 2.33 angstrom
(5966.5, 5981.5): 0.13 angstrom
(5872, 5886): 1.02 angstrom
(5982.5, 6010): -0.20 angstrom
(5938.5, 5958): -0.22 angstrom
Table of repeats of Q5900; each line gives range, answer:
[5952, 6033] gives 8.73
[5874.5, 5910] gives 7.62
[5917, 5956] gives 8.75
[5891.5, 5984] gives 8.43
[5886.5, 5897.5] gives 7.02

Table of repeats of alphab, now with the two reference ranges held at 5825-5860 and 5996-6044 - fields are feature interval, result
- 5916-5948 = 0.02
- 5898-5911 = 0.15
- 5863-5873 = 0.03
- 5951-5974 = 0.00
